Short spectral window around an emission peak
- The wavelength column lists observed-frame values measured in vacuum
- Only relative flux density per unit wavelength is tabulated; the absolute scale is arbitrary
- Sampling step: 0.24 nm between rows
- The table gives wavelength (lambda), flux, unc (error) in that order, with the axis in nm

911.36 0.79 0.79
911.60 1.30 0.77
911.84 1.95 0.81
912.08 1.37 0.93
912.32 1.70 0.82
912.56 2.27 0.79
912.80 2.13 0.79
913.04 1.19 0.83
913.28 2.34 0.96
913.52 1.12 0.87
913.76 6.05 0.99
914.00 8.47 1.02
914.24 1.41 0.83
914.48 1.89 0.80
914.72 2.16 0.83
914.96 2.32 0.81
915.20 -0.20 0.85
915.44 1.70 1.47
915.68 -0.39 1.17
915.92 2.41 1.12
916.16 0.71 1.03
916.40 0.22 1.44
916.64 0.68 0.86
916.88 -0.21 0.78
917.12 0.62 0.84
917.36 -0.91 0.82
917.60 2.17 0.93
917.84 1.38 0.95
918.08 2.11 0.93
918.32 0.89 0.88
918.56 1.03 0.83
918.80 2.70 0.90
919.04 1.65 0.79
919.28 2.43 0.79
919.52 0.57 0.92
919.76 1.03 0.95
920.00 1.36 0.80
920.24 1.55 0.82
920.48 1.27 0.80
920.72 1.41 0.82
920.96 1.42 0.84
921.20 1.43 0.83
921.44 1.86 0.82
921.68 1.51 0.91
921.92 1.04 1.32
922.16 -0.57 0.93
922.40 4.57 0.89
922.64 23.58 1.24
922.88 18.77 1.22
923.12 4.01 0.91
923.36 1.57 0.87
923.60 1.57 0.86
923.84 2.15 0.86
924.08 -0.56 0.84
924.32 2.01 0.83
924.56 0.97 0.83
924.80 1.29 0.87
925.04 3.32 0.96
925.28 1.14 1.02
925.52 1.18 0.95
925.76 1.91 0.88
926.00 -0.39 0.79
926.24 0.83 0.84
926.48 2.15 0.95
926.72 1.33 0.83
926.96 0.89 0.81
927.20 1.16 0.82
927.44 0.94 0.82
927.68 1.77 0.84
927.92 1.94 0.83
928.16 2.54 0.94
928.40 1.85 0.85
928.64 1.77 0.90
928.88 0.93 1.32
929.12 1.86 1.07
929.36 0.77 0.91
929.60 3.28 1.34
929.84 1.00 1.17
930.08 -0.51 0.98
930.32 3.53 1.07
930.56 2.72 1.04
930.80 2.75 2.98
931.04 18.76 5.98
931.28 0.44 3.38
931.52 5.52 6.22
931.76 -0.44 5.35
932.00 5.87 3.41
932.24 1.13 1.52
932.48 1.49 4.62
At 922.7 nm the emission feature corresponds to [O III] 5007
